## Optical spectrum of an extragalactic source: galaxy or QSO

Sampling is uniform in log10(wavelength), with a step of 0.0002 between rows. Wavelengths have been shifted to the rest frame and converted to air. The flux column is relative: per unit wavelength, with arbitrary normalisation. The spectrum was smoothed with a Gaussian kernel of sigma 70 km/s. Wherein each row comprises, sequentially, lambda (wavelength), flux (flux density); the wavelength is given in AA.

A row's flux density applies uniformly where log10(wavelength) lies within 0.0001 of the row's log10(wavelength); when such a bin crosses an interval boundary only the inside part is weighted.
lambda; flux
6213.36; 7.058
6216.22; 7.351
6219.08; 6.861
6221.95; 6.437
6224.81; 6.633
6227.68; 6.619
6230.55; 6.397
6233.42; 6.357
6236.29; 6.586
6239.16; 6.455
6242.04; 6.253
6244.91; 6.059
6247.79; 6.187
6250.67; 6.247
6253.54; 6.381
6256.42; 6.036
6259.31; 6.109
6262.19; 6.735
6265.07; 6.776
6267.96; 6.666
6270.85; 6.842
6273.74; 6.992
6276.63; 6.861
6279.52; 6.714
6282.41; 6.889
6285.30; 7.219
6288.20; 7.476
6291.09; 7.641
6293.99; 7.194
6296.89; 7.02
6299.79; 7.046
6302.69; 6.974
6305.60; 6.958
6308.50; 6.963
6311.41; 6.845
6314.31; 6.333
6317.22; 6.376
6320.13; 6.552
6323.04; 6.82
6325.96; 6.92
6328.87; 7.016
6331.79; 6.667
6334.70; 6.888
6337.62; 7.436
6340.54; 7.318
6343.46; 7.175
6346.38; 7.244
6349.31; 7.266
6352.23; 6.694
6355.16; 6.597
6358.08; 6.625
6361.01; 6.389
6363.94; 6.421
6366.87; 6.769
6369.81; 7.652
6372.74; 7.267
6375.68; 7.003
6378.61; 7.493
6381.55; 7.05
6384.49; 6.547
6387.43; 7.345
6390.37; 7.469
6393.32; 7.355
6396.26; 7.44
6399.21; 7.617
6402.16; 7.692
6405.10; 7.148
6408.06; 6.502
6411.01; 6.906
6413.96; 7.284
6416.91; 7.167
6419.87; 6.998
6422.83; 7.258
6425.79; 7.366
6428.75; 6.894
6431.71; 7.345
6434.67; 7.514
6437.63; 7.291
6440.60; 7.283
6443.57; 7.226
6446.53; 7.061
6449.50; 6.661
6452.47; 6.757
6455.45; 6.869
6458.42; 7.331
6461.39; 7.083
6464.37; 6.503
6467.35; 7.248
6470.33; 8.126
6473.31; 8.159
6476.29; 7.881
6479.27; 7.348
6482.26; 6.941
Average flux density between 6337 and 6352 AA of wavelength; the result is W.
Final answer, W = 7.23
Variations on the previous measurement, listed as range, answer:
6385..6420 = 7.23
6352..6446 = 7.12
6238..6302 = 6.72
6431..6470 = 7.12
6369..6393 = 7.22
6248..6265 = 6.33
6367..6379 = 7.28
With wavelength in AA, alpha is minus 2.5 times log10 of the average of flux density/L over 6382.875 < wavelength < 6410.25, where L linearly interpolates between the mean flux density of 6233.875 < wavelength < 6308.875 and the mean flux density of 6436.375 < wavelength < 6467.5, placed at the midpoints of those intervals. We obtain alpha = -0.05 mag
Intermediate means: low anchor 6.73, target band 7.22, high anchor 7.02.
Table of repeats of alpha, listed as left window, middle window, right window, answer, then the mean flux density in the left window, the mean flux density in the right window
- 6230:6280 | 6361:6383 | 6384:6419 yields 0.00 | 6.48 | 7.22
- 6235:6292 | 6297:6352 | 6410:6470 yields -0.02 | 6.65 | 7.12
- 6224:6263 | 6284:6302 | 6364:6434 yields -0.10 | 6.35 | 7.19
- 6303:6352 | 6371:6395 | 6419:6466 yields -0.03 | 6.92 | 7.09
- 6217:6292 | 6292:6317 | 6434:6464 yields -0.03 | 6.63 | 7.07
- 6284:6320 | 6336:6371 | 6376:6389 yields 0.02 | 6.99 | 7.11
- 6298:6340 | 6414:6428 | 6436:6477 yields -0.01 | 6.85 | 7.24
